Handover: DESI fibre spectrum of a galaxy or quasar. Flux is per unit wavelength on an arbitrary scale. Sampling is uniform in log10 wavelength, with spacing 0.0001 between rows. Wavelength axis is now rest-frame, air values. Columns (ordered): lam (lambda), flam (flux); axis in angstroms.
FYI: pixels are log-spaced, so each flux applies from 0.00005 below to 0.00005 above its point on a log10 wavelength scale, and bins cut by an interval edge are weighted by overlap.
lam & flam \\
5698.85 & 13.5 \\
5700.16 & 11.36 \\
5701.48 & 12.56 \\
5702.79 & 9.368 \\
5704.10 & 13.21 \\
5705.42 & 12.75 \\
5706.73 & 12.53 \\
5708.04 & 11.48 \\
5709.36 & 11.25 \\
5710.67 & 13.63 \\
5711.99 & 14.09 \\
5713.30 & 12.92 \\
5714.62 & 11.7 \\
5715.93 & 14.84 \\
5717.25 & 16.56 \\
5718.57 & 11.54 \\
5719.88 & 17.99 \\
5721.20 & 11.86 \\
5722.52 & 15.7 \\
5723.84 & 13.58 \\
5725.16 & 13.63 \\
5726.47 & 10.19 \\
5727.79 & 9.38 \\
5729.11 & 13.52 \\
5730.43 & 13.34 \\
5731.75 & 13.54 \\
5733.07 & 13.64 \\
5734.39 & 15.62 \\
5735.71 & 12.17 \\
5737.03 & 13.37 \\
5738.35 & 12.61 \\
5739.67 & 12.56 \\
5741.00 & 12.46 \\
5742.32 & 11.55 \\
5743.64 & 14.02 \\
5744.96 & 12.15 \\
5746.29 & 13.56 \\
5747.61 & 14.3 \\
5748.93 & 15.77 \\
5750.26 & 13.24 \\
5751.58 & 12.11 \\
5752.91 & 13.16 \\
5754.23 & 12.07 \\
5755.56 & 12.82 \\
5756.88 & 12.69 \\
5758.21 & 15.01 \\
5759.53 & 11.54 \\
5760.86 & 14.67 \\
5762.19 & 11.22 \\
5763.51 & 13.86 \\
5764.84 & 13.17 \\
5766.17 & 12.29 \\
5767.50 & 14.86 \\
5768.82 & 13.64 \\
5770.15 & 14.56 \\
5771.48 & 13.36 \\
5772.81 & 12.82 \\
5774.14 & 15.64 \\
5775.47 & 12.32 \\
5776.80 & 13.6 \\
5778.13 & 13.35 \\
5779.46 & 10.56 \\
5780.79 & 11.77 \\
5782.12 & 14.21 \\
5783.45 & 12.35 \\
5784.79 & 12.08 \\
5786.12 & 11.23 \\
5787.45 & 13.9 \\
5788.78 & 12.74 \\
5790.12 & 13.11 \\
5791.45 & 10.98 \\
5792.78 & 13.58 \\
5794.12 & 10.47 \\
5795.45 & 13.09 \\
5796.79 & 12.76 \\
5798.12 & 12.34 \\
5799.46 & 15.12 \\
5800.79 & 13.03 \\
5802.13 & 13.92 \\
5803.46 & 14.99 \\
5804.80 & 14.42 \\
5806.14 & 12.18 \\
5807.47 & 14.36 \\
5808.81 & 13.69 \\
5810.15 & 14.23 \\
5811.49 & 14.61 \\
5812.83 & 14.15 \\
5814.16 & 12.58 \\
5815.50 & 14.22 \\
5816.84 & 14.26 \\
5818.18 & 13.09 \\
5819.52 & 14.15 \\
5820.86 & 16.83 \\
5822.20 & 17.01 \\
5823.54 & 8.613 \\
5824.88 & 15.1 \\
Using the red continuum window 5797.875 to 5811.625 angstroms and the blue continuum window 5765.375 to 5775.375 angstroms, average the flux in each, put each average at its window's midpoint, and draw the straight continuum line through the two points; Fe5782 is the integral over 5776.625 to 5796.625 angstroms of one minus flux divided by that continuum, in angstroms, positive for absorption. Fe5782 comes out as 2.0 angstroms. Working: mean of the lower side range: 13.8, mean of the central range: 12.4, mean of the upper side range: 13.9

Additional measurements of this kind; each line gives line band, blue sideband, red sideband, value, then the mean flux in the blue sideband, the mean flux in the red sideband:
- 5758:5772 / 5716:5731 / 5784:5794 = -0.71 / 13.4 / 12.4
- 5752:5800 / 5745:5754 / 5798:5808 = 2.53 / 13.5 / 13.9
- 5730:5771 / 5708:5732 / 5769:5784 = -0.25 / 13.2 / 13.2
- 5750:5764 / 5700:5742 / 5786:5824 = 0.29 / 13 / 13.5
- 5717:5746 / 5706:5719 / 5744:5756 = -0.02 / 13.1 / 13.3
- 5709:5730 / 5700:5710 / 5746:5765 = -1.82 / 11.8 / 13.3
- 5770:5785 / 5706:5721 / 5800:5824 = 0.82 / 13.5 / 14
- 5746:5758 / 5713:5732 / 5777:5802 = -0.29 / 13.4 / 12.6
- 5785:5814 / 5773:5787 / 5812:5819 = 0.05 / 12.7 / 13.7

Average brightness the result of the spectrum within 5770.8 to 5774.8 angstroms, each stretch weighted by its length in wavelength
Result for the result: 13.9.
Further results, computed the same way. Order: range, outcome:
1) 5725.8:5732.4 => 12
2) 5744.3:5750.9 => 13.8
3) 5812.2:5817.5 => 13.8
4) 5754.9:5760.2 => 13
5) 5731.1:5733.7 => 13.6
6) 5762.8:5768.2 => 13.5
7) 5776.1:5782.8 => 12.7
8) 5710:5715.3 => 13.1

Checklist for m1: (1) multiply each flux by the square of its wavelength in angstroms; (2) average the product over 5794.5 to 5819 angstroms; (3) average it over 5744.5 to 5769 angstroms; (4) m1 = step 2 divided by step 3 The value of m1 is 1.05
